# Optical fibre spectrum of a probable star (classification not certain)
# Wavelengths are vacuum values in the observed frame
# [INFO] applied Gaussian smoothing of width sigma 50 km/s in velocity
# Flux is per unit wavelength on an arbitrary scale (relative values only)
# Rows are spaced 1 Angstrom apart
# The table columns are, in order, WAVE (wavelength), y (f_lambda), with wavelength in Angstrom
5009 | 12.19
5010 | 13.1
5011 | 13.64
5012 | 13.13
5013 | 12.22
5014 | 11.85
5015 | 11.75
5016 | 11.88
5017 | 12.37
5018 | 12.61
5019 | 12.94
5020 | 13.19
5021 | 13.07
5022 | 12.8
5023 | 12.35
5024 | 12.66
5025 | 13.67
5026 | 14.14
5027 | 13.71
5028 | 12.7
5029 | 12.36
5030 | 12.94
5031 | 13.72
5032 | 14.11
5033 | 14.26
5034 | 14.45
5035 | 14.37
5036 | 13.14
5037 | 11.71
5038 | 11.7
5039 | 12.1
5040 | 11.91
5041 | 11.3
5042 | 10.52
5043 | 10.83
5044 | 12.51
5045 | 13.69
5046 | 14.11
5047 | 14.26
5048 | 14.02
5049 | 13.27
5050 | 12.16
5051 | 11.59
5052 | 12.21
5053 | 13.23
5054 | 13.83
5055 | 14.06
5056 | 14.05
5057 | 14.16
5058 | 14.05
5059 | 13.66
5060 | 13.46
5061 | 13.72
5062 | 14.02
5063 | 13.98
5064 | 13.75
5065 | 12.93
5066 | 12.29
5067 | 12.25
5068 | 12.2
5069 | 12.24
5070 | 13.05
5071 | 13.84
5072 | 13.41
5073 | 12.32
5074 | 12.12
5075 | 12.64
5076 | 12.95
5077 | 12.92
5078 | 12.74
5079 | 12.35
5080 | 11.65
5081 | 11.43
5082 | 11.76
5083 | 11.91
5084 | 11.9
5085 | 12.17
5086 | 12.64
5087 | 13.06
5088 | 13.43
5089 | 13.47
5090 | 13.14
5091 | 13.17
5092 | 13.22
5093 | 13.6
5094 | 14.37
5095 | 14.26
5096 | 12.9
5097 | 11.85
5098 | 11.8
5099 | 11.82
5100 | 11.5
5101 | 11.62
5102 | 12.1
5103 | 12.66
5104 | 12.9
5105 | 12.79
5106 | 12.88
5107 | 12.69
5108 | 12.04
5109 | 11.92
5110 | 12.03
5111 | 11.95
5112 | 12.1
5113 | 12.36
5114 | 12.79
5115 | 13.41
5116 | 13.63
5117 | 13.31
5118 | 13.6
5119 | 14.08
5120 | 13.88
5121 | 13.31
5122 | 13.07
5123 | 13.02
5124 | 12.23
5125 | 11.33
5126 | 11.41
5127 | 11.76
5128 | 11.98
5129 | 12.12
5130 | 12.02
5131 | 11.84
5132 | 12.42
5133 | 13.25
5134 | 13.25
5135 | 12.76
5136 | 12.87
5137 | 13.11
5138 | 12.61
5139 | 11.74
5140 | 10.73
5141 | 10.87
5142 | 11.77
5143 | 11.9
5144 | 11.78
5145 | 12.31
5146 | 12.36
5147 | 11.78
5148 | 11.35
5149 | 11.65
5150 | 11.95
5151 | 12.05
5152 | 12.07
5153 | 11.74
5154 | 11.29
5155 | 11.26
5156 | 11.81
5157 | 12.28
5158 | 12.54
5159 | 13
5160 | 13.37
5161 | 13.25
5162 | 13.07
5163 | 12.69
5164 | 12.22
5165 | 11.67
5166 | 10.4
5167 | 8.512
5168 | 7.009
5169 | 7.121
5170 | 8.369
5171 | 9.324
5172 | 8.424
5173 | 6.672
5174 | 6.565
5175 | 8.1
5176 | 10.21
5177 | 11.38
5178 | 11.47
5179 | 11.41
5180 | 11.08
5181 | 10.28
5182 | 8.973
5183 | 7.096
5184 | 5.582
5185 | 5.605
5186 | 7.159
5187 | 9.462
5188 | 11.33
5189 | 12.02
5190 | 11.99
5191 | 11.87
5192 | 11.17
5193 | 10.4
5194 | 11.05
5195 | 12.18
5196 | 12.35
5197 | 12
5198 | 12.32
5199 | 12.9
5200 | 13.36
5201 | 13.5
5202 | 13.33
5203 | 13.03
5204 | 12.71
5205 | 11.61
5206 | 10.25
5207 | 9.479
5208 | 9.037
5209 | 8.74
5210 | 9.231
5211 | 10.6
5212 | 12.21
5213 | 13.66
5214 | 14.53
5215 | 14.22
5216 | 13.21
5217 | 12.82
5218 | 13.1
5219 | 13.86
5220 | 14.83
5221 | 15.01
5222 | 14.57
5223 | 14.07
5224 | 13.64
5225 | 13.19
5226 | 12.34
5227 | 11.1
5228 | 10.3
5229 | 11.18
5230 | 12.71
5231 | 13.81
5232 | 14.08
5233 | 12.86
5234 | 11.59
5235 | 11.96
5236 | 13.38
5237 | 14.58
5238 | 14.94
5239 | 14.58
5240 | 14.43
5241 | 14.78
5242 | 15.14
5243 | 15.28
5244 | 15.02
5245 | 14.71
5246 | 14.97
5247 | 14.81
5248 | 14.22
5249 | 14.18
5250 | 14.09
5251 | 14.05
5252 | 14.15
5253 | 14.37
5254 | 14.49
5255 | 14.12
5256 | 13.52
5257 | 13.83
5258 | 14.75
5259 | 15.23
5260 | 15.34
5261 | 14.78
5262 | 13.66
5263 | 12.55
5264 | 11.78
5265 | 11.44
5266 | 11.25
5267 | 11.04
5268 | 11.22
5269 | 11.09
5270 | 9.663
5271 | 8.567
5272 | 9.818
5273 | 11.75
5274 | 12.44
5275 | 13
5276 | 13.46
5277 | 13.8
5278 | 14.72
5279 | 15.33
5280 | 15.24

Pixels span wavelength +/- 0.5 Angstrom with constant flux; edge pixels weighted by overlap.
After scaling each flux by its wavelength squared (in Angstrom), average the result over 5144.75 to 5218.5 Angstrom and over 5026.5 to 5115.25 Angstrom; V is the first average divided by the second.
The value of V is 0.9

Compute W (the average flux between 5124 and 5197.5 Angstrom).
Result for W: 11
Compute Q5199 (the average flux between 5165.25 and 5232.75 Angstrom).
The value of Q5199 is 11.1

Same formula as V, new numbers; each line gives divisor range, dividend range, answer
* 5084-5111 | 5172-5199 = 0.82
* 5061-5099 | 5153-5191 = 0.82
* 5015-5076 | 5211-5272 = 1.11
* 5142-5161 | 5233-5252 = 1.22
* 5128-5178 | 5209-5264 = 1.25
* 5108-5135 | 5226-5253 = 1.14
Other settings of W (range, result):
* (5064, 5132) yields 12.6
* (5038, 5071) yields 13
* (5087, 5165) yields 12.5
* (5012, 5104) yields 12.8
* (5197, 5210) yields 11.6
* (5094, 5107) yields 12.5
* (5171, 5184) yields 9.16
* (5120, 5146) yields 12.3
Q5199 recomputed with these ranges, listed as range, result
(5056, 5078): 13.2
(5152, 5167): 12.1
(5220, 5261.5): 13.9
